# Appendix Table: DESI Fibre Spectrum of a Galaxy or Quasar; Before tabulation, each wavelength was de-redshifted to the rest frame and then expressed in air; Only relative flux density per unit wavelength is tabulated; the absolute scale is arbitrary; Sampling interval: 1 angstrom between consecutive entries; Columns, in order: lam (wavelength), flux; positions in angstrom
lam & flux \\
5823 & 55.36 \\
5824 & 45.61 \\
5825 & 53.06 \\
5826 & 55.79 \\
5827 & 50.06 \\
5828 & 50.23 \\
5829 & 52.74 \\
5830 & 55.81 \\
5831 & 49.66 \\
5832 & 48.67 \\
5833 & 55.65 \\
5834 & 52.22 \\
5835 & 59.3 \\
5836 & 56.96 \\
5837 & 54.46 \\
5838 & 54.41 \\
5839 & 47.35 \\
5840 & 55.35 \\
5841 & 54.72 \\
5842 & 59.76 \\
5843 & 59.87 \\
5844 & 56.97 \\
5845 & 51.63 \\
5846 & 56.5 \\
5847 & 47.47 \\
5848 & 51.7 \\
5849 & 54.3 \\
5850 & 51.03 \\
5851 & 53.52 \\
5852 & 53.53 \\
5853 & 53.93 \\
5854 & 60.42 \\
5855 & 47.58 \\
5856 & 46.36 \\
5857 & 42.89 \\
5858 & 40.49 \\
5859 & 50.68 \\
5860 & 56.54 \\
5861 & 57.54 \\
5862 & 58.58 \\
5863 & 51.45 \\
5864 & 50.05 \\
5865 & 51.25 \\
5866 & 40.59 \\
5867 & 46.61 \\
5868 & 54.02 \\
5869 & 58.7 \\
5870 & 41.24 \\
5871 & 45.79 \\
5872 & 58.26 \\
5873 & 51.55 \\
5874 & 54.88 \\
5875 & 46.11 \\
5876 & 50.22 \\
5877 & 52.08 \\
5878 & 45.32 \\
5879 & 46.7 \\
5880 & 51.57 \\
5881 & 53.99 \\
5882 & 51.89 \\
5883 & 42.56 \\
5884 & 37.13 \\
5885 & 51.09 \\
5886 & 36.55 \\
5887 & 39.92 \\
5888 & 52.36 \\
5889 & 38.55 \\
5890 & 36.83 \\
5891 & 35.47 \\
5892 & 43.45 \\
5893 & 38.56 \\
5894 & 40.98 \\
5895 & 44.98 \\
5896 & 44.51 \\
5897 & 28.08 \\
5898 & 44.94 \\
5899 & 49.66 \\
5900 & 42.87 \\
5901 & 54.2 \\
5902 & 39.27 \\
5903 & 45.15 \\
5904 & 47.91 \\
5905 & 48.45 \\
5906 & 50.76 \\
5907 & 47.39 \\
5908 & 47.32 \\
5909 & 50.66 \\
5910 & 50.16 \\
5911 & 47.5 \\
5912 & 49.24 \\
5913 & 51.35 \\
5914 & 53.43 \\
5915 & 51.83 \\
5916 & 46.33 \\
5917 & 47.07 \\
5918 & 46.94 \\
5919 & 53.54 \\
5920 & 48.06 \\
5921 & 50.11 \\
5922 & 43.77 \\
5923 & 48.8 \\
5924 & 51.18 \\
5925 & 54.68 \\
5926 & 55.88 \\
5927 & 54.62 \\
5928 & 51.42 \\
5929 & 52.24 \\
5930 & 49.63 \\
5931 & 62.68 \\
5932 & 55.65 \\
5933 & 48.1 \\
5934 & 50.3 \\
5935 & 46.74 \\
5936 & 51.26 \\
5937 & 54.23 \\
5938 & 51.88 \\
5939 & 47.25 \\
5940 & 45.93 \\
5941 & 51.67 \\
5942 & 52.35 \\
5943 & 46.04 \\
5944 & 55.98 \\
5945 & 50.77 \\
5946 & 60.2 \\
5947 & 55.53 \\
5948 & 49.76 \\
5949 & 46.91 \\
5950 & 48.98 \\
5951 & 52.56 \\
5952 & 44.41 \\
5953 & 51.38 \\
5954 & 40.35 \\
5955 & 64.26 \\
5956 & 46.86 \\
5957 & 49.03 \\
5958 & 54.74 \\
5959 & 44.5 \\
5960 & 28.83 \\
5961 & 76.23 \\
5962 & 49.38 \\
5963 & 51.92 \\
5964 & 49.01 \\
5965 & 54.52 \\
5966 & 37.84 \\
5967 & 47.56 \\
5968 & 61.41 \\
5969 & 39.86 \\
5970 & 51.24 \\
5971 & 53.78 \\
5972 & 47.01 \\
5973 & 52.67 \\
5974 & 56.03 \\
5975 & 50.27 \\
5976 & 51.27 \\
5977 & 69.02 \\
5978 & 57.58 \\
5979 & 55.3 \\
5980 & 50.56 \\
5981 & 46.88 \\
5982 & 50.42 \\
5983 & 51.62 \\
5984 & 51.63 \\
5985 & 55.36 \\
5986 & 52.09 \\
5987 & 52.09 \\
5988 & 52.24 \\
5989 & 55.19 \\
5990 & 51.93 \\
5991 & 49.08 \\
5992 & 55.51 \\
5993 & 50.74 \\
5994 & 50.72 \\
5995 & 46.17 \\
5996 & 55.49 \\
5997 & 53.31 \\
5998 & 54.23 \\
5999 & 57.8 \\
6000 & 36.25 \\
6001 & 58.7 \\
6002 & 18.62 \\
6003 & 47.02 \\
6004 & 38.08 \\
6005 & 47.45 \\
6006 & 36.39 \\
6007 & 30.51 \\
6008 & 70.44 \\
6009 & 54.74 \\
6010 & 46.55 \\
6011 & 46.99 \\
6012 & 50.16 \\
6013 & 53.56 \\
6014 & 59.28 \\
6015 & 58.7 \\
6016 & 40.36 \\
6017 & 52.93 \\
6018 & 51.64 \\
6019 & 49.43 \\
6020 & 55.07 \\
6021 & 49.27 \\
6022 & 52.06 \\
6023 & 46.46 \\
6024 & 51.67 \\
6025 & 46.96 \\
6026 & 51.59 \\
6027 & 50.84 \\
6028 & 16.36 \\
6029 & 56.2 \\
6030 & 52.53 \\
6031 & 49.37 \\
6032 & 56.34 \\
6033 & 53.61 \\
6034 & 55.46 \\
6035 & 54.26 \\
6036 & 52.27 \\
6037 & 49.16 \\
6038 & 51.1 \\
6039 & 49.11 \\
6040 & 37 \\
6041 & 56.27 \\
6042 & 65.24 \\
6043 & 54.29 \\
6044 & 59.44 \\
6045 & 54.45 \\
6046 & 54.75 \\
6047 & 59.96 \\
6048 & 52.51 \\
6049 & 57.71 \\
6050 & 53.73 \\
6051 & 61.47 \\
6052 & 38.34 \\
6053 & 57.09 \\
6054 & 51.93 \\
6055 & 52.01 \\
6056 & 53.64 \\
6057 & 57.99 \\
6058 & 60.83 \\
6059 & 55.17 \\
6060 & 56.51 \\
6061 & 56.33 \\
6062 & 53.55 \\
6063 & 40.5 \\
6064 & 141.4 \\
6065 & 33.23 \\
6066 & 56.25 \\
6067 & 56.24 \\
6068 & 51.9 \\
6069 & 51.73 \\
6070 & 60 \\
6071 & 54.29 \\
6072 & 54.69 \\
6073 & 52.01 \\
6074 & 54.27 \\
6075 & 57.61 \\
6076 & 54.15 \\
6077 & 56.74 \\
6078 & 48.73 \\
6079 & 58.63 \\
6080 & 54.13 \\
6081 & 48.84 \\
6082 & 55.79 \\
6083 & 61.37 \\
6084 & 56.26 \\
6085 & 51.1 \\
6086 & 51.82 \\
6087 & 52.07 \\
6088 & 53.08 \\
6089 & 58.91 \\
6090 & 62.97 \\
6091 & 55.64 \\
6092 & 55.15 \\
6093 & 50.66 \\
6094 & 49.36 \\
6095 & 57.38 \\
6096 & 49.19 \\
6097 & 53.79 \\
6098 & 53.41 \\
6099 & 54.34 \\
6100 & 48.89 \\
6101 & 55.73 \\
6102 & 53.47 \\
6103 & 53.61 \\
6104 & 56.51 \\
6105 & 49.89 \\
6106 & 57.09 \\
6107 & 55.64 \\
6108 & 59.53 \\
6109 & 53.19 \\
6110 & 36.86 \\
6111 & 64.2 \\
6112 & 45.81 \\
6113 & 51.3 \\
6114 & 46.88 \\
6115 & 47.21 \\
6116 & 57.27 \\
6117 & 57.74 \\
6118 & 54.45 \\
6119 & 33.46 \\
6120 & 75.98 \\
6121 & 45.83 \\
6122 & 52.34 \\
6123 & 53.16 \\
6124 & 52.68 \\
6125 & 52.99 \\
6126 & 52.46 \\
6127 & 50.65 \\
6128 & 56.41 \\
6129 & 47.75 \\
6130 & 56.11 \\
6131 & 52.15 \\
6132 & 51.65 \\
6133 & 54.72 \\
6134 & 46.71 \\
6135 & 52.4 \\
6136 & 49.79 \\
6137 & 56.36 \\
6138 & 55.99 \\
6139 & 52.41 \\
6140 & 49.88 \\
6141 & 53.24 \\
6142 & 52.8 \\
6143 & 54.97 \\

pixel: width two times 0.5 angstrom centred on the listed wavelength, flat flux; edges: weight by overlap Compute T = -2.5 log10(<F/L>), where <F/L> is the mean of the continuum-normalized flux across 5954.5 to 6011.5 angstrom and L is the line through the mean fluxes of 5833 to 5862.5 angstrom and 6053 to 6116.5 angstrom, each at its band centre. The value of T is 0.08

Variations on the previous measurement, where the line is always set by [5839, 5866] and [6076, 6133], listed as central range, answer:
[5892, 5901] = 0.23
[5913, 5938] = 0.03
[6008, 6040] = 0.05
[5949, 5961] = 0.08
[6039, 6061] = -0.03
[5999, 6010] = 0.19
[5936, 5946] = 0.03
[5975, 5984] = -0.02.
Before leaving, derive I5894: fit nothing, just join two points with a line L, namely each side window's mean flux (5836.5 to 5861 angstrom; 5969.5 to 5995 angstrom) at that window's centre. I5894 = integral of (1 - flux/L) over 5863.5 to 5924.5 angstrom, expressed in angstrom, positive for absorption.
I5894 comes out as 6.51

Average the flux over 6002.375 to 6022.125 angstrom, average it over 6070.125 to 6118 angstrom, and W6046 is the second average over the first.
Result 1.1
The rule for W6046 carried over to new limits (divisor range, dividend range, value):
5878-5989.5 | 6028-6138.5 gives 1.09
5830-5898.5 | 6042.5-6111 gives 1.12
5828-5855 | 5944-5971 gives 0.94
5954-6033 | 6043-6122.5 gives 1.09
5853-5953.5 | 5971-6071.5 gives 1.07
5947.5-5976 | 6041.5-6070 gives 1.14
